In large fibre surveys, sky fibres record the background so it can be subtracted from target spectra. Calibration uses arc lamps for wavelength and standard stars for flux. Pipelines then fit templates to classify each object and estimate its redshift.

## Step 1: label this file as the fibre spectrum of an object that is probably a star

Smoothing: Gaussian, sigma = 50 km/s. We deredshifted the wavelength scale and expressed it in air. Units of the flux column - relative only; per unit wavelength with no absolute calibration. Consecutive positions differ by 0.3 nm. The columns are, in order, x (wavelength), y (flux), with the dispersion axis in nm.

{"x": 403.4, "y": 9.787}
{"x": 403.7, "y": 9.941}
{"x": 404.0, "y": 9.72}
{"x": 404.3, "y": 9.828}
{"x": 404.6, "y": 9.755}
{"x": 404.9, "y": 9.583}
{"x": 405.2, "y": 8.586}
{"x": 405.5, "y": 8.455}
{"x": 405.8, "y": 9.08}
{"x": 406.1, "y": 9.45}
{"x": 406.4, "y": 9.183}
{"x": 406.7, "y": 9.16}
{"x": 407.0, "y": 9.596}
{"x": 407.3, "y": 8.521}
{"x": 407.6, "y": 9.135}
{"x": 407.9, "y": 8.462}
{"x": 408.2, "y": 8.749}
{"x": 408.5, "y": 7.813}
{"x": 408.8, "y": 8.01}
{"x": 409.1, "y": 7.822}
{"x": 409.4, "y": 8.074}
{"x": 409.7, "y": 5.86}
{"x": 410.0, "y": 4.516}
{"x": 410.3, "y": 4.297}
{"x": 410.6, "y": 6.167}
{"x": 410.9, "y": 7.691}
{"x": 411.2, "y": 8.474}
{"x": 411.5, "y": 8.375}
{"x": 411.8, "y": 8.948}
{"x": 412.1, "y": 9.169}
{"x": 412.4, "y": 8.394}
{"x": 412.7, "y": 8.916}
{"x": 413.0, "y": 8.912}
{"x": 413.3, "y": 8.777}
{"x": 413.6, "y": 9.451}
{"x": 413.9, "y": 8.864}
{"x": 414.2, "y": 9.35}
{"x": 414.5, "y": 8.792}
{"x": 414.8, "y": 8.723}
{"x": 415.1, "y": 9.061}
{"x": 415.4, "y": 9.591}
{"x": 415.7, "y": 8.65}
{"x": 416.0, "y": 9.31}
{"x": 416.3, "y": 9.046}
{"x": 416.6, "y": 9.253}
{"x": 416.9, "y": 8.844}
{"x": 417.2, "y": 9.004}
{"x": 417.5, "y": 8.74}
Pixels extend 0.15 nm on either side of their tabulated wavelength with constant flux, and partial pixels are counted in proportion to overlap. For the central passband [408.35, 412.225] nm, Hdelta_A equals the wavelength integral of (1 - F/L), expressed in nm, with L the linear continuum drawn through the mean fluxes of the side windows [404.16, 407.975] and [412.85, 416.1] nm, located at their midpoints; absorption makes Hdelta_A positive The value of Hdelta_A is 0.76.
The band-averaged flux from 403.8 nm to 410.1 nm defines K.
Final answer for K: 8.58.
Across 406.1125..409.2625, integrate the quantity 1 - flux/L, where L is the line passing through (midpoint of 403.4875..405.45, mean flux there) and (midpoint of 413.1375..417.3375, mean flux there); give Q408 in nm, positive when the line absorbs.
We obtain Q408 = 0.24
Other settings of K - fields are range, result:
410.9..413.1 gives 8.67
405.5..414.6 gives 8.27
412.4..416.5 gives 9.01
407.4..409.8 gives 8.05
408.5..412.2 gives 7.28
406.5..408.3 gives 8.95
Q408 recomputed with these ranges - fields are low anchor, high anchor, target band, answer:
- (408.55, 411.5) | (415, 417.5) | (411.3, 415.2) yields -0.43 nm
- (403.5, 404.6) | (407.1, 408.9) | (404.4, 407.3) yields 0.01 nm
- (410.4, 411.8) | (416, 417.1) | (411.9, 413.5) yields -0.15 nm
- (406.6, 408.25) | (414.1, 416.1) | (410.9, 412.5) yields 0.07 nm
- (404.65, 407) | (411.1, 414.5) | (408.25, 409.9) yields 0.28 nm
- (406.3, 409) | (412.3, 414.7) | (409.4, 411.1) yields 0.54 nm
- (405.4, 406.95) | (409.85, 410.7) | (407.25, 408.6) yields -0.23 nm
